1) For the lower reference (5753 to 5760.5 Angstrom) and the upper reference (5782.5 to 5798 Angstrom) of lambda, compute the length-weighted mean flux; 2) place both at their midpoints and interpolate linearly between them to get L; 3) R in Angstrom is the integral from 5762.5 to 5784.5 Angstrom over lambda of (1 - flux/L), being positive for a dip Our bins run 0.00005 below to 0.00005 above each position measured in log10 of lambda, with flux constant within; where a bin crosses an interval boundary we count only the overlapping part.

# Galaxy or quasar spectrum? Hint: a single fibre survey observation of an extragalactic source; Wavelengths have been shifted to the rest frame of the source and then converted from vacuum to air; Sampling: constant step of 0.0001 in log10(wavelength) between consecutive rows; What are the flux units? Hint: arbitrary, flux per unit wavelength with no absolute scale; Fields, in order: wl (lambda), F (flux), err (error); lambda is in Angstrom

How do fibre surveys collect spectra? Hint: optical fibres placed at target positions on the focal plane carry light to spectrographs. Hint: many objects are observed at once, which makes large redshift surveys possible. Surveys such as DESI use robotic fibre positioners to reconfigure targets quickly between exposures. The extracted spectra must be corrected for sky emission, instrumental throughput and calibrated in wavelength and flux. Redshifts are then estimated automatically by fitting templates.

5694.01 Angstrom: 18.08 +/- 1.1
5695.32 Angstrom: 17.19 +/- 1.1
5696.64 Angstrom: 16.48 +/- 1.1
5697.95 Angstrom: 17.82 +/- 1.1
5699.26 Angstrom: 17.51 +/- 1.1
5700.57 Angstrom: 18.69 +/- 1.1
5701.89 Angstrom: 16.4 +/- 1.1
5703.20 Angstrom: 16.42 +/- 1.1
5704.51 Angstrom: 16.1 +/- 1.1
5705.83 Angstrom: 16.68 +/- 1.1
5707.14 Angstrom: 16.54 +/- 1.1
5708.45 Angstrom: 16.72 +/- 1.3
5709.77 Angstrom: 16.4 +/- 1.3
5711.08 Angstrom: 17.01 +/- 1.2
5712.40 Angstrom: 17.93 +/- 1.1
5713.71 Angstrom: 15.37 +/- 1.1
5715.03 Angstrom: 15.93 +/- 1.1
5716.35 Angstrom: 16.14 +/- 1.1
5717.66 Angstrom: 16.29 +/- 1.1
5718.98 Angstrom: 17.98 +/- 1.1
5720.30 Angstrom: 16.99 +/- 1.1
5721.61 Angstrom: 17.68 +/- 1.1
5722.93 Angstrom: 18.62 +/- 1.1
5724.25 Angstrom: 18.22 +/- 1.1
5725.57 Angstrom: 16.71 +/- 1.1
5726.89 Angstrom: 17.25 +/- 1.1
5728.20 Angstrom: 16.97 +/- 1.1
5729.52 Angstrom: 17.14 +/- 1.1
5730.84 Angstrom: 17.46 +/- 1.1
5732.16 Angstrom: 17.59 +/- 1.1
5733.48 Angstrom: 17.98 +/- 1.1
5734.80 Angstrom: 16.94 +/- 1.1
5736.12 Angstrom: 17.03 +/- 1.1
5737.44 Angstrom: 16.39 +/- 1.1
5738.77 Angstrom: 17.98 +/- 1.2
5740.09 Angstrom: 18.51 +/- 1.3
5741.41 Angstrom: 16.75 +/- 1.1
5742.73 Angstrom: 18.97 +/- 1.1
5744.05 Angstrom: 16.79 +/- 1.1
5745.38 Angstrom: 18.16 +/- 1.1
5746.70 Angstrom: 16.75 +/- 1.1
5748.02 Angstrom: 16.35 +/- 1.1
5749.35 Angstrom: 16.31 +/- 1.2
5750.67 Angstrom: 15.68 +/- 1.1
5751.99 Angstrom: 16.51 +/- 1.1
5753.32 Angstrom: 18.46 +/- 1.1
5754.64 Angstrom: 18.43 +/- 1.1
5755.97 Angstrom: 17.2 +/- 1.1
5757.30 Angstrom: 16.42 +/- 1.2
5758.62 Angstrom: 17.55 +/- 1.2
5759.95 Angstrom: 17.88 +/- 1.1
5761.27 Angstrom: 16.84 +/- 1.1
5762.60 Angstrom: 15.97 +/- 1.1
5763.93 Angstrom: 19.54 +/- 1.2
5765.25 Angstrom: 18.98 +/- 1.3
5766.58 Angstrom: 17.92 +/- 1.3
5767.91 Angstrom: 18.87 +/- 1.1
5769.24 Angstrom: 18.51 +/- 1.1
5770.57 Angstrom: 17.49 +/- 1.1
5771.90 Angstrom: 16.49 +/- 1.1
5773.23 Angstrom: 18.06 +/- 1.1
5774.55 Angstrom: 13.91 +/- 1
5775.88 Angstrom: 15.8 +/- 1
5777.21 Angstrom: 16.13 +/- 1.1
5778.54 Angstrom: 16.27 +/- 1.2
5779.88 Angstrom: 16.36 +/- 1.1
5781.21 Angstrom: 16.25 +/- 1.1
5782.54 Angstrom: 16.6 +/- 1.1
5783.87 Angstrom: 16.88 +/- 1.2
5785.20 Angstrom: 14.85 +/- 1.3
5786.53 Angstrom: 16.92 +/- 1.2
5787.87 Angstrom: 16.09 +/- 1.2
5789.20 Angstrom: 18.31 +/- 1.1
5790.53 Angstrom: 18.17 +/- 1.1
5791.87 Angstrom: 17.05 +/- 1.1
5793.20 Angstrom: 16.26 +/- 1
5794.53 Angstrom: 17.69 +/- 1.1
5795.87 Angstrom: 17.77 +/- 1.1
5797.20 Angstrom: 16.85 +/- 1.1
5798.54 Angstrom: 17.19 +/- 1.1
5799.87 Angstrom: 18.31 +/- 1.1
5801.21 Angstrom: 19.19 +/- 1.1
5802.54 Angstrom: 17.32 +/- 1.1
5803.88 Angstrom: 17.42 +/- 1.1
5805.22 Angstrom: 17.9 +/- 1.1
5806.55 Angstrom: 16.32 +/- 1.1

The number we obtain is 0.3 Angstrom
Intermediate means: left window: 17.6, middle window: 17.1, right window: 17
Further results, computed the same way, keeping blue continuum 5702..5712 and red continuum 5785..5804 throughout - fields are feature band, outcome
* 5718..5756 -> -1.17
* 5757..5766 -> -0.31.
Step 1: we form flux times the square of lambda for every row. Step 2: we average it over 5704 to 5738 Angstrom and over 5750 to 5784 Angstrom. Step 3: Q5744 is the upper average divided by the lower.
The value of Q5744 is 1.02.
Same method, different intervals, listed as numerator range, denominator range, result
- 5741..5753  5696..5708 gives 1.02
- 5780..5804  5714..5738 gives 1.02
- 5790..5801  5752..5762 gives 1.01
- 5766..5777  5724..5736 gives 1.00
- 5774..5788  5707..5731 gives 0.96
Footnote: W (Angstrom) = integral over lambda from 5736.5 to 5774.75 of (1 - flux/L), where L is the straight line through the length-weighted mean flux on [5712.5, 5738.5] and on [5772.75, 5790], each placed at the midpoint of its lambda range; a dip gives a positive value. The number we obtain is -1.6 Angstrom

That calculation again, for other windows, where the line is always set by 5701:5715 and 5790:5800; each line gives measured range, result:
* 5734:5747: -0.5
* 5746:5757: 0.0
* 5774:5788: 1.0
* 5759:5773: -0.6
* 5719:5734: -0.7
